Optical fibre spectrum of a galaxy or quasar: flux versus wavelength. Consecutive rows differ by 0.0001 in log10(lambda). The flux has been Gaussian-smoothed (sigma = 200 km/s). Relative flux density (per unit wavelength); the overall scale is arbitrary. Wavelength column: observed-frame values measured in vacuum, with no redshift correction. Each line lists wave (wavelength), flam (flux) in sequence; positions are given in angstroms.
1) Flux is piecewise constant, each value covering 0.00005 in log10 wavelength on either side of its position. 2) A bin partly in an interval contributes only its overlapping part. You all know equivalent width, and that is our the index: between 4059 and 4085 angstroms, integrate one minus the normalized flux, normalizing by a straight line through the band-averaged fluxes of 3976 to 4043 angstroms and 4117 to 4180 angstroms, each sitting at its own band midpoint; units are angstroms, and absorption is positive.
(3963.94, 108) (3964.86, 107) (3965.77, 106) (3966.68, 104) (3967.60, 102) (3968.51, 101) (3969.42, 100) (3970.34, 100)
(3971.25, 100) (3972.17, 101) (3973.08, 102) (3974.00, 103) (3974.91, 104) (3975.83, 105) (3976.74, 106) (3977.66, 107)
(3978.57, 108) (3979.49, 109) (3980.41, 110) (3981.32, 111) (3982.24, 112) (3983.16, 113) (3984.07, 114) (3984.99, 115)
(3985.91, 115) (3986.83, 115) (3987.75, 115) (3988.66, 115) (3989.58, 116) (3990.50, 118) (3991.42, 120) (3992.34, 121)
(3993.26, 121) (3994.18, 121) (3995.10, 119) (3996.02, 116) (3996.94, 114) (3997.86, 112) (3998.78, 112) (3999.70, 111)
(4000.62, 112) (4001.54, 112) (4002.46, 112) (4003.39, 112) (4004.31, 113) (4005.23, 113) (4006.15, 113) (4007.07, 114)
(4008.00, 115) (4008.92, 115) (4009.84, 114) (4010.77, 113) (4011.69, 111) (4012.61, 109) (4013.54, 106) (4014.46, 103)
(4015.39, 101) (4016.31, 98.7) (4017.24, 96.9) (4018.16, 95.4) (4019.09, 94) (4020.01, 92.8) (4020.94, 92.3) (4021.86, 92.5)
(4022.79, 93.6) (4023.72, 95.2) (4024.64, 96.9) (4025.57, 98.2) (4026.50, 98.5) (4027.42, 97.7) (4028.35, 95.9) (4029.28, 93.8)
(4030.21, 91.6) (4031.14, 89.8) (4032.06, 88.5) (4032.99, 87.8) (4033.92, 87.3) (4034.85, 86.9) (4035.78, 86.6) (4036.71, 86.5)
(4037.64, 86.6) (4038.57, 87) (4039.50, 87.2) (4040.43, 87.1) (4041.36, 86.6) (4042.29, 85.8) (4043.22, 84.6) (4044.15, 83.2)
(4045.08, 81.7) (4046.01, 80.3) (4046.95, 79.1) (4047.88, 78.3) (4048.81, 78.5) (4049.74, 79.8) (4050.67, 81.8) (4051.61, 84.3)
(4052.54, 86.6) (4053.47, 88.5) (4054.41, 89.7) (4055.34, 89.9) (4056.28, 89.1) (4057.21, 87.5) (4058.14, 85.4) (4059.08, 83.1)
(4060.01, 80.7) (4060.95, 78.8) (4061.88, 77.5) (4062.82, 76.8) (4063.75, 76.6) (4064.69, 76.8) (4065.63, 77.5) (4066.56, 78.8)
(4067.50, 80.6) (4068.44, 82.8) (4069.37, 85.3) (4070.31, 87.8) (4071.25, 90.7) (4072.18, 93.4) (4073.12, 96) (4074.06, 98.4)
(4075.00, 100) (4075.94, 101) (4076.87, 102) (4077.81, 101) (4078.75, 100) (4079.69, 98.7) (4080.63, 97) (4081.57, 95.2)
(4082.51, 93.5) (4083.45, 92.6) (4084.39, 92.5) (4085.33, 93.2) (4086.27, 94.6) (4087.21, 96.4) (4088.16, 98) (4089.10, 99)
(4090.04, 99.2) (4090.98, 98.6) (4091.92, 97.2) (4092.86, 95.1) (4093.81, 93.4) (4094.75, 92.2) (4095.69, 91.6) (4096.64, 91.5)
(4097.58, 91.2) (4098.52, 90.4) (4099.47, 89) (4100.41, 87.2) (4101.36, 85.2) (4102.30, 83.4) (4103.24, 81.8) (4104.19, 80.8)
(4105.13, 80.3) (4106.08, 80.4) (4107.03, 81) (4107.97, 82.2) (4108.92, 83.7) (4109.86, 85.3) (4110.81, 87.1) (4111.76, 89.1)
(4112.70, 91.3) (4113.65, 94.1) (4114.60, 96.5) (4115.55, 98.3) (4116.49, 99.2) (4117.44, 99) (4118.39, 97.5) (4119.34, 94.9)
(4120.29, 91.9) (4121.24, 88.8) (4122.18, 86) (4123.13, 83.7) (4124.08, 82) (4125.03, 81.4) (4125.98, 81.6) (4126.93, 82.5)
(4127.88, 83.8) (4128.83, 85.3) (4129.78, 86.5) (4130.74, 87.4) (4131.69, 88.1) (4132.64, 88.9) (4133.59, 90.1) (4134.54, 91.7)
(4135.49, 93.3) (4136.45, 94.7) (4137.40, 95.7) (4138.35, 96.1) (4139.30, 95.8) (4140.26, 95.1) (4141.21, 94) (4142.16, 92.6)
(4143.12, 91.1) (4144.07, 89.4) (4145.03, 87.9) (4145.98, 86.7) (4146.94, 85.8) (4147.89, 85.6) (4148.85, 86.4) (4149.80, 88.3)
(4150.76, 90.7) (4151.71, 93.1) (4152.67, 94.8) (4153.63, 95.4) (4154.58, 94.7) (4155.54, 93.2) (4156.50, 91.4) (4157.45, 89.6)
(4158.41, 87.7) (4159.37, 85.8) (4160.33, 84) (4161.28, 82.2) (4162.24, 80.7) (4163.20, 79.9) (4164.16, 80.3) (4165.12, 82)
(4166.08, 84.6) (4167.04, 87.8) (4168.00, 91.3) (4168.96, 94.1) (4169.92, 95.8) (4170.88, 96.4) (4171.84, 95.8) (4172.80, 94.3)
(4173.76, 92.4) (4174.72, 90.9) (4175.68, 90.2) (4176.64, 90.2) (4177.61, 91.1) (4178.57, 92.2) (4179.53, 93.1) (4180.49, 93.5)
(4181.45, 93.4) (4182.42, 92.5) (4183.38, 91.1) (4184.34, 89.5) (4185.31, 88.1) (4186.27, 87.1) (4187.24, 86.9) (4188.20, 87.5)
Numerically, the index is 2.2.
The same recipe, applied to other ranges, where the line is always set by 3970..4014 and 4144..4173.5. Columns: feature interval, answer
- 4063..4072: 1.7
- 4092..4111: 2.0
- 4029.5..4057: 5.0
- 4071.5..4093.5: 0.5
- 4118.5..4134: 1.1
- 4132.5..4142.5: -0.2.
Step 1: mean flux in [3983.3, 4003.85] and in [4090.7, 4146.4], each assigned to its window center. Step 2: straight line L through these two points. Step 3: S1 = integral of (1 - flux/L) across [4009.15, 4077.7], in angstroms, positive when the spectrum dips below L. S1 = 9.8 angstroms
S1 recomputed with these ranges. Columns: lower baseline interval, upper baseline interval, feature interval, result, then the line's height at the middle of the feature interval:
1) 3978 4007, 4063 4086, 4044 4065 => 3.1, 96.8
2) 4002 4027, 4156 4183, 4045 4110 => 6.4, 98.1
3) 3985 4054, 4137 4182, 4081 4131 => 2.2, 94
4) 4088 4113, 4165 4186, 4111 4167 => 0.5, 90.3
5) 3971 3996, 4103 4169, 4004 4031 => 1.2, 107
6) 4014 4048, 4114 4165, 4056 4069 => 1.4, 90.3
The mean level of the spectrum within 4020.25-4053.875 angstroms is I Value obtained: 88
